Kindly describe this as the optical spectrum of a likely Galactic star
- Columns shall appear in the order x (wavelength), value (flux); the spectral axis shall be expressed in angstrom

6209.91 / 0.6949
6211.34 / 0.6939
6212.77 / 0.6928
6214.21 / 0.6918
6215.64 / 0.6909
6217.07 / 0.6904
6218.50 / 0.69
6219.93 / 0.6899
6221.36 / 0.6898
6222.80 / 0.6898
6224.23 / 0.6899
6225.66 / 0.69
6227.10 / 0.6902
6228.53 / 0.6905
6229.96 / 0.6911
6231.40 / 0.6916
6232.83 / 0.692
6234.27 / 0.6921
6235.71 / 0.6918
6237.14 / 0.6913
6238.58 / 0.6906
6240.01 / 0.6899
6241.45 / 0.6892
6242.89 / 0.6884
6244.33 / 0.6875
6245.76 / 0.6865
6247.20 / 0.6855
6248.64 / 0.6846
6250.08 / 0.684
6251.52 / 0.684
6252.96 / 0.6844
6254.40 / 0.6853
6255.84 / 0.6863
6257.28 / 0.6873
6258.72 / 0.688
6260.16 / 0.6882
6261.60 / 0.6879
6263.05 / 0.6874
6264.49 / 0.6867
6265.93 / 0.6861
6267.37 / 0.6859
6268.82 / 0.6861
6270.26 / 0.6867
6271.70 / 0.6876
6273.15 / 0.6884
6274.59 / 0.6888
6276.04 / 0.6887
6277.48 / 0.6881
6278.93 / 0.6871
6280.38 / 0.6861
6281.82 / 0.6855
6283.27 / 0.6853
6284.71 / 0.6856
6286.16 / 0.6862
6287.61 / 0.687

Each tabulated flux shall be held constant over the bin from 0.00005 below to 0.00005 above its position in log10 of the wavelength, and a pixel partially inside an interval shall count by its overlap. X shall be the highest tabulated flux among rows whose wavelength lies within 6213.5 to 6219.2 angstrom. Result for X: 0.6918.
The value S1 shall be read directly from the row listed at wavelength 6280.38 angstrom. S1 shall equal 0.6861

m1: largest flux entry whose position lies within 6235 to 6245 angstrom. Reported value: 0.6918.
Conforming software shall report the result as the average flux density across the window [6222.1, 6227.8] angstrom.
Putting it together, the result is 0.69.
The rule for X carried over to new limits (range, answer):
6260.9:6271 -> 0.6879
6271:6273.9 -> 0.6884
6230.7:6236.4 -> 0.6921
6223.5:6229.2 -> 0.6905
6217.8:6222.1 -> 0.69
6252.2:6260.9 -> 0.6882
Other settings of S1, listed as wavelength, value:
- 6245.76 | 0.6865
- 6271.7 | 0.6876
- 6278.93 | 0.6871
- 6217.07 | 0.6904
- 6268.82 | 0.6861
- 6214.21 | 0.6918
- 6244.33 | 0.6875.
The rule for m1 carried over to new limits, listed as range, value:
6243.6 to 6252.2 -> 0.6875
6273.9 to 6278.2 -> 0.6888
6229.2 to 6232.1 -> 0.6916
